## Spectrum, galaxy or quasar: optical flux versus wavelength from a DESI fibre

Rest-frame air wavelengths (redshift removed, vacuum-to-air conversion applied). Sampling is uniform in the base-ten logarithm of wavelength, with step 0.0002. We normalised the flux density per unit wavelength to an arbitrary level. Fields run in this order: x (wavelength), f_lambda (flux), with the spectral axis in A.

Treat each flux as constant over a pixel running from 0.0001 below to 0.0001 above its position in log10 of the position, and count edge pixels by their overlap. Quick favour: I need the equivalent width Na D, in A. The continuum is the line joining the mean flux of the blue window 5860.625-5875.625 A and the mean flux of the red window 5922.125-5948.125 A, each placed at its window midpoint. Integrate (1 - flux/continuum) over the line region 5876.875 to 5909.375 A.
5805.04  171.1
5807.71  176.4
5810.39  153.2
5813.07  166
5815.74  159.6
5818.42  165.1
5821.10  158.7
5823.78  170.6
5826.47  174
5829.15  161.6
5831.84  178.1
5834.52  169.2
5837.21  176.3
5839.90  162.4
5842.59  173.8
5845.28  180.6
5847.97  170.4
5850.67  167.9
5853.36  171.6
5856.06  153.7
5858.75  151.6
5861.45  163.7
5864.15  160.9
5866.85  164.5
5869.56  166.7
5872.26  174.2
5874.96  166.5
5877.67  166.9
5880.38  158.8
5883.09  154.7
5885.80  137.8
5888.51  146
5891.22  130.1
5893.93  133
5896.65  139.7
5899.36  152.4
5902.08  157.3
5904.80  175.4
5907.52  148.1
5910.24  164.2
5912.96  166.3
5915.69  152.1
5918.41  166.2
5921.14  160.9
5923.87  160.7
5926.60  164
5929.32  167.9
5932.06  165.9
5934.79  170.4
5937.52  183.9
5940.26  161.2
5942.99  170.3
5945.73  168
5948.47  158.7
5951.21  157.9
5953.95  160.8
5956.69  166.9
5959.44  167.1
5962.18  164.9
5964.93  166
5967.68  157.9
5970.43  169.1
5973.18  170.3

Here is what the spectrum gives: 3.27 A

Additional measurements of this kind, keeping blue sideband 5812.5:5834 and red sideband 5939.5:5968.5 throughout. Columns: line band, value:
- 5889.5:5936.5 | 2.1 A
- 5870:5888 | 0.7 A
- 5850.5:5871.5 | 0.4 A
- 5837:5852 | -0.5 A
